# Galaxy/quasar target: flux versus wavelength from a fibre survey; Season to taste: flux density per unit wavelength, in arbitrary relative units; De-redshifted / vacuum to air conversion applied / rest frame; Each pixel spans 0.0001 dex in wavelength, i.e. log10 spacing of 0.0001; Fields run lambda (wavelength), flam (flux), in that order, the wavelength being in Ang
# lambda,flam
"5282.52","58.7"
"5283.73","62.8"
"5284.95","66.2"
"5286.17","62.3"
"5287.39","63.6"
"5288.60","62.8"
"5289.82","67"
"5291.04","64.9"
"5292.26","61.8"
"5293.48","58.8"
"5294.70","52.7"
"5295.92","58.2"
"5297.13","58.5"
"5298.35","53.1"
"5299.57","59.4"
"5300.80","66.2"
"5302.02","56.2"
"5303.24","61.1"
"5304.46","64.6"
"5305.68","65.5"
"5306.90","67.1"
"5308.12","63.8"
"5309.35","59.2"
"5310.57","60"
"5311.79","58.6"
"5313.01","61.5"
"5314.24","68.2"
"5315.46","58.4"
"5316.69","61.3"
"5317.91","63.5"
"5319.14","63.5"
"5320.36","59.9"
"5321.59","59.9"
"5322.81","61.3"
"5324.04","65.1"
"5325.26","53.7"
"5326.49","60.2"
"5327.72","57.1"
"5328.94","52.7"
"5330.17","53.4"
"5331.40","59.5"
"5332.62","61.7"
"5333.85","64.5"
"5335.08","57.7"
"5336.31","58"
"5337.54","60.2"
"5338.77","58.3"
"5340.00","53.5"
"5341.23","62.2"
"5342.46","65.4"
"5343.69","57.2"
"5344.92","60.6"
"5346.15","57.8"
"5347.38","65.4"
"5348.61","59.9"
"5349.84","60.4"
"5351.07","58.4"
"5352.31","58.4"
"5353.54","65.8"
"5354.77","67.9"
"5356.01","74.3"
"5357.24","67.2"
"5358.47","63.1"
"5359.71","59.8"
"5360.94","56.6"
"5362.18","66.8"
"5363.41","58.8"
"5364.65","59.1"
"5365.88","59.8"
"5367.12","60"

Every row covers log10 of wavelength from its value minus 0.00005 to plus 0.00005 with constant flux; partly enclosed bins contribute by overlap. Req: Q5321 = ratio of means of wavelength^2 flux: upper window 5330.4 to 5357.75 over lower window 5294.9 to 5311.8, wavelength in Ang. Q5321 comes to 1.0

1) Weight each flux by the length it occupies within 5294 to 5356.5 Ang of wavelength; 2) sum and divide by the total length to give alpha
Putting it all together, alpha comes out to 60.6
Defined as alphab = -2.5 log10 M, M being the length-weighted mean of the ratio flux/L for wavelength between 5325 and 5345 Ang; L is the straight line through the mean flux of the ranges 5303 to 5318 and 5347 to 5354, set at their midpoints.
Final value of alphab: 0.06 mag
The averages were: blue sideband 62.5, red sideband 61.1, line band 58.6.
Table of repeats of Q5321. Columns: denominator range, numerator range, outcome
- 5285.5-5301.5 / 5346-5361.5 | 1.06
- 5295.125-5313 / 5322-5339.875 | 0.98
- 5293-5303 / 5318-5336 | 1.04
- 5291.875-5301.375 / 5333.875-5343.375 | 1.03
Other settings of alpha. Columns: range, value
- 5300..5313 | 62.2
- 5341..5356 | 62.1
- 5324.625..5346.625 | 58.6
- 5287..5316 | 61.3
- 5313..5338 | 60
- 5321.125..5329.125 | 58.9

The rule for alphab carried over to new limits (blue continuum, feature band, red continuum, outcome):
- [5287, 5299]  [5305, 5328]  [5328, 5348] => -0.03 mag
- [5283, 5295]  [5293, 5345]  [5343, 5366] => 0.04 mag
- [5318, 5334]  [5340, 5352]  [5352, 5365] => 0.03 mag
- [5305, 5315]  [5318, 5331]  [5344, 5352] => 0.05 mag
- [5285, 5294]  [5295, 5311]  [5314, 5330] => 0.02 mag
